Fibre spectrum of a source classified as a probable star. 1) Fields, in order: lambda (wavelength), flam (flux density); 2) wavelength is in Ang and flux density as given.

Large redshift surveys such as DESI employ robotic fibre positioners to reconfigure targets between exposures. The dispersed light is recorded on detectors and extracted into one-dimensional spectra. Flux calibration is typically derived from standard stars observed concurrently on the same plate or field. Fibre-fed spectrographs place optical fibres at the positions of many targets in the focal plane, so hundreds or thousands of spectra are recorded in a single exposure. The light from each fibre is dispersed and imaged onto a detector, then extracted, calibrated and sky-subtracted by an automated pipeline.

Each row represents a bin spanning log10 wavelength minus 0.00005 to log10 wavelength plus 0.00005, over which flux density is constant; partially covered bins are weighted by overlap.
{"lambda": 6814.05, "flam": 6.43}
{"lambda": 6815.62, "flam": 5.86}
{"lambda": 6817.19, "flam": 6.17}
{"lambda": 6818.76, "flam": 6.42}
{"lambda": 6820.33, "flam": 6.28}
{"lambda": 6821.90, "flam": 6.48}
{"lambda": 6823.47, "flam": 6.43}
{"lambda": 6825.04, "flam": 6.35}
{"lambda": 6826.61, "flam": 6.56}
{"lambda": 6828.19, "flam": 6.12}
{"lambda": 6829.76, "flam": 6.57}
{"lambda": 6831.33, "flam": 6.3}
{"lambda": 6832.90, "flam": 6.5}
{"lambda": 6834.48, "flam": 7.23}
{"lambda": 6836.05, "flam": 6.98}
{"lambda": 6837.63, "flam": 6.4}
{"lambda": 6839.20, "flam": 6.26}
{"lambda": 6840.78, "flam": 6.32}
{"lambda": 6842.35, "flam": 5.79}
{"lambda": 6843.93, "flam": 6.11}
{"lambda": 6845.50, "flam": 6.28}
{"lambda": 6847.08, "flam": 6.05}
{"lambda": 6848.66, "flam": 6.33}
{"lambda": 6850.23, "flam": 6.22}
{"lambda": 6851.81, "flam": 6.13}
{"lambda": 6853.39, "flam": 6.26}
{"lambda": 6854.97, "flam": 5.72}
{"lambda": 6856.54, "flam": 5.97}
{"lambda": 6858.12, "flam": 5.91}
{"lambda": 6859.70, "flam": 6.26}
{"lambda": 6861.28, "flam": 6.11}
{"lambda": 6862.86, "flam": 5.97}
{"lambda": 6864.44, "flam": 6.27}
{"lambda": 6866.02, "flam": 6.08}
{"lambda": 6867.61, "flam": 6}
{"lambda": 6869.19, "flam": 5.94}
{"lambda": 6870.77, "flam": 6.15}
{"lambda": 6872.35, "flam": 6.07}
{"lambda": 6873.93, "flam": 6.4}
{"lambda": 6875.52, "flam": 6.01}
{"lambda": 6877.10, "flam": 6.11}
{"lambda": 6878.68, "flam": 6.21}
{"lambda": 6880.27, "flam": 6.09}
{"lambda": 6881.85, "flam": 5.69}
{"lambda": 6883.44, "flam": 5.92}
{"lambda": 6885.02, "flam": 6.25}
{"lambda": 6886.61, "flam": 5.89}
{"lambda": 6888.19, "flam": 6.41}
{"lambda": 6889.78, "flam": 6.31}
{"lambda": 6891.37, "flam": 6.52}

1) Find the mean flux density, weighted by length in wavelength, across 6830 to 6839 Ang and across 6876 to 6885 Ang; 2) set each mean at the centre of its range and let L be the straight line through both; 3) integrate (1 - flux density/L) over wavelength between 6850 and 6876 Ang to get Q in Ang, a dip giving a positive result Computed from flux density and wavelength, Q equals 0.7 Ang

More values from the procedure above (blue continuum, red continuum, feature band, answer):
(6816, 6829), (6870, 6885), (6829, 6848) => -0.4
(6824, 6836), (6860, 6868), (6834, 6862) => 0.4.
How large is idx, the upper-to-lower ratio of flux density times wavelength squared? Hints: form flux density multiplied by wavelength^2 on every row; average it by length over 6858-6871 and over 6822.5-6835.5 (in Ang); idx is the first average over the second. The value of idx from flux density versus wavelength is 0.9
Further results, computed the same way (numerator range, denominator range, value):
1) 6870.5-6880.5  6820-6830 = 0.98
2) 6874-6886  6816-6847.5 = 0.96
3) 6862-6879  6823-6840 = 0.95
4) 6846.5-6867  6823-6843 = 0.95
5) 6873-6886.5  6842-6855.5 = 1.00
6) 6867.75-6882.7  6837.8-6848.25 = 1.00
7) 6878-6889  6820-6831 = 0.96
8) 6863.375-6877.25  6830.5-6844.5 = 0.96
